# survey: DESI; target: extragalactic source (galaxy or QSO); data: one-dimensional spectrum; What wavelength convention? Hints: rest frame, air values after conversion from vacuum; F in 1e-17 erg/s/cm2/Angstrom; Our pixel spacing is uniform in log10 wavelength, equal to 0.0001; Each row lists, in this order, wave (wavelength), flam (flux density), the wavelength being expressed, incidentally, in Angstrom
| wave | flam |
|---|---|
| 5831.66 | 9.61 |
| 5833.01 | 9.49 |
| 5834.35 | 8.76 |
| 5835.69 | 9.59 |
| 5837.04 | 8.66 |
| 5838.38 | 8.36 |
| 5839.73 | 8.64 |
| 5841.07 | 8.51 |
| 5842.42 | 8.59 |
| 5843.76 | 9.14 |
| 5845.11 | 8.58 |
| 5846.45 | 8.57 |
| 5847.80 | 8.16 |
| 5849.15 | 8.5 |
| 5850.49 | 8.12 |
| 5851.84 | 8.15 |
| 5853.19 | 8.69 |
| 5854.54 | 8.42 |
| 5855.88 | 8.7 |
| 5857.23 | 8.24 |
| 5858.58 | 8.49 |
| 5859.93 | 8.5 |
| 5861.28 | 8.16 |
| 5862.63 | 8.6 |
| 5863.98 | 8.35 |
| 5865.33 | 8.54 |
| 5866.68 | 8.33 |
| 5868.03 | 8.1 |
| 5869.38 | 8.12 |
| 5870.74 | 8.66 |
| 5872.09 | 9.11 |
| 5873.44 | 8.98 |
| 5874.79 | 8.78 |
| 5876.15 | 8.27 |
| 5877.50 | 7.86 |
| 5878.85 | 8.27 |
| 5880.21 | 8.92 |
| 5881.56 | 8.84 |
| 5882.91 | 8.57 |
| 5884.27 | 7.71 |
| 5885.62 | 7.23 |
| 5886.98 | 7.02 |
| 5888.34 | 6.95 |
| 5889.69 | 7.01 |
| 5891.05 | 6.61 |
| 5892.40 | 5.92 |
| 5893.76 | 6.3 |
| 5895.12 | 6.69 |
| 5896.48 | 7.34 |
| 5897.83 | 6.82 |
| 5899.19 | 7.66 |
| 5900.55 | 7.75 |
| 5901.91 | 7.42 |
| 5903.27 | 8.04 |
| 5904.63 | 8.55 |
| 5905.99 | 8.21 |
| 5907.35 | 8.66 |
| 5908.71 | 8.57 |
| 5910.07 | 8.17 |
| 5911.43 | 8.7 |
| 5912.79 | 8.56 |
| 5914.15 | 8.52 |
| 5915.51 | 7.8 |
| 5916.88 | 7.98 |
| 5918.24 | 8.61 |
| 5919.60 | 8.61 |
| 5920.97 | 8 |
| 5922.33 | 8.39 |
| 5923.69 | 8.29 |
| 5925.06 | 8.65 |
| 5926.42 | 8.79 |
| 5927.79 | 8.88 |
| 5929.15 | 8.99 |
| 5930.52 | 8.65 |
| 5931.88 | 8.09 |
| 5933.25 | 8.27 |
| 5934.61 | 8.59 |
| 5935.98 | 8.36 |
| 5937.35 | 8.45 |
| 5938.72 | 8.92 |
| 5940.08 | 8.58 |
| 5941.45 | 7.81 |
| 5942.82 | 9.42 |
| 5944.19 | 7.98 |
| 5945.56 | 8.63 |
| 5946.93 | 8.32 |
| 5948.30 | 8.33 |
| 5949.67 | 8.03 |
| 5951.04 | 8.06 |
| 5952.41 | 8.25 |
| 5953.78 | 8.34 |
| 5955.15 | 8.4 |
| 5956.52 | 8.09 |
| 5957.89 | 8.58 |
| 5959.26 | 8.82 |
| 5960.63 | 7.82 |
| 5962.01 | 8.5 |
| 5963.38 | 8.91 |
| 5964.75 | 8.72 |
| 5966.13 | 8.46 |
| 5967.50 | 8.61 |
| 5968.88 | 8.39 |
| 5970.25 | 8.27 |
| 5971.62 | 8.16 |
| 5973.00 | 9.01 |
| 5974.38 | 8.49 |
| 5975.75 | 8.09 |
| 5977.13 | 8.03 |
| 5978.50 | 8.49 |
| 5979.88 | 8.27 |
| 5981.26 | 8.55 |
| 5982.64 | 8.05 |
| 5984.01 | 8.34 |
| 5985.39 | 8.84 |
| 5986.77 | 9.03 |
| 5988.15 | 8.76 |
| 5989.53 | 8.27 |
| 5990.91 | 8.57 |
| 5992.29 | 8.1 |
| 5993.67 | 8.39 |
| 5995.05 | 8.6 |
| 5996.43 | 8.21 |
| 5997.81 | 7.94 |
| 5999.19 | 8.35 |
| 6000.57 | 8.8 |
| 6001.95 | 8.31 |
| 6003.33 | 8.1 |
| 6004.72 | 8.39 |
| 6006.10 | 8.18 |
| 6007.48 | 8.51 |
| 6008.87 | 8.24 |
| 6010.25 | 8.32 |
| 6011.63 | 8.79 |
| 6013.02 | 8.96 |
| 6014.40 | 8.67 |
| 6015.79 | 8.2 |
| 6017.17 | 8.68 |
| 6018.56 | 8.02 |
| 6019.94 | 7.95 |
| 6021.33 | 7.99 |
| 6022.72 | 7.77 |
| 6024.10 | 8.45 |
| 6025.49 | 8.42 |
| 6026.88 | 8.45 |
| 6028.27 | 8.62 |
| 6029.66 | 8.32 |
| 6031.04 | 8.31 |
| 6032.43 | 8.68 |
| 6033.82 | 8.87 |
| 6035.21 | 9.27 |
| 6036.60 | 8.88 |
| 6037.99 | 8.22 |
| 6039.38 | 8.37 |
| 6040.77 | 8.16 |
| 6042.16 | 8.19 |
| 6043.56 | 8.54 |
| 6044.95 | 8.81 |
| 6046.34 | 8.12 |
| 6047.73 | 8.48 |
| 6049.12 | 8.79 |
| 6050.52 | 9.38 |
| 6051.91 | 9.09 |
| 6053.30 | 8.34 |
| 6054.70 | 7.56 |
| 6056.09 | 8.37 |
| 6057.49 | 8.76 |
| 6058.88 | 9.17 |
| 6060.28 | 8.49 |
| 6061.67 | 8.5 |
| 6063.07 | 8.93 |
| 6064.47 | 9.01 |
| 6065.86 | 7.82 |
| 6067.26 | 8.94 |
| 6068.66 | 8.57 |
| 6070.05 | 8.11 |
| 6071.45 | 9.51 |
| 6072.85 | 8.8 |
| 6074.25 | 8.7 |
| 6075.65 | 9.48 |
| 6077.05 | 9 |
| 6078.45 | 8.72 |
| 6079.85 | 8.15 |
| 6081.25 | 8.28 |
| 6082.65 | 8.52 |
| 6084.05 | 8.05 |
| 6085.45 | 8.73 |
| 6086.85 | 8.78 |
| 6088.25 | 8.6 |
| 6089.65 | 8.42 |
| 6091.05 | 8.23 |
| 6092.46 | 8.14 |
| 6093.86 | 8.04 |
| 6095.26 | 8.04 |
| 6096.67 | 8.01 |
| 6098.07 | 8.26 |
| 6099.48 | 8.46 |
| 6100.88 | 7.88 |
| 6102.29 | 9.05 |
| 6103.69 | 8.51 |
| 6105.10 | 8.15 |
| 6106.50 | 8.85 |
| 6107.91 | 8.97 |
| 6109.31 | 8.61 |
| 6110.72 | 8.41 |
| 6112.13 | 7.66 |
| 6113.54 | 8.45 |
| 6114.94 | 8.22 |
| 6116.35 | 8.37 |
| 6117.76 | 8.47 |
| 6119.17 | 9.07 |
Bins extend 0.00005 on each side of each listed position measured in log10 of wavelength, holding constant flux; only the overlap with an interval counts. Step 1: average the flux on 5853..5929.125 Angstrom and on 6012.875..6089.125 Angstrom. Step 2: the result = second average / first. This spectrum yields 1.05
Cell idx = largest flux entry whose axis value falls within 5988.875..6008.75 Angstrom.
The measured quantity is 8.8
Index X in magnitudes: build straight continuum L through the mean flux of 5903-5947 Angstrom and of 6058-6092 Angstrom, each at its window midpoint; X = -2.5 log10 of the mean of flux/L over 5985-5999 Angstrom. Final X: 0.011 mag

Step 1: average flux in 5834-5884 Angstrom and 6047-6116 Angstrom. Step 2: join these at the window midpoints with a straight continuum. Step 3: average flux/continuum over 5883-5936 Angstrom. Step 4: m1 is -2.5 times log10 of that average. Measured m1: 0.08 mag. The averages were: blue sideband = 8.53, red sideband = 8.53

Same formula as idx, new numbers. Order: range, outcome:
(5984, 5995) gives 9.03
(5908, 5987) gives 9.42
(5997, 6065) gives 9.38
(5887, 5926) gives 8.7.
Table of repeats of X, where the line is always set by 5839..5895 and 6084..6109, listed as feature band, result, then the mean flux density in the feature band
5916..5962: -0.02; 8.42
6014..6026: 0.01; 8.22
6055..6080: -0.04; 8.72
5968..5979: -0.01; 8.37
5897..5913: 0.02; 8.07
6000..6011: -0.01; 8.36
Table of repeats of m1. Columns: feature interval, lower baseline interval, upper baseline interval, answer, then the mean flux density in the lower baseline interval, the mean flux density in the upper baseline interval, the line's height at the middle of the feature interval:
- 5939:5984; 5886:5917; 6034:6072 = -0.05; 7.61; 8.61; 8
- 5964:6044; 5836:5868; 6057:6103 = 0.01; 8.48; 8.55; 8.53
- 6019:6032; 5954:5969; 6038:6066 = 0.03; 8.48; 8.55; 8.53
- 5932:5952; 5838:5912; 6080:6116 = -0.03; 8.11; 8.37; 8.19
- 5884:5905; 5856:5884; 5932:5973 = 0.18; 8.48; 8.42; 8.46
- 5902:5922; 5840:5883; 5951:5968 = 0.02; 8.5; 8.44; 8.47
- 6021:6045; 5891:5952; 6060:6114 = -0.01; 8.15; 8.51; 8.39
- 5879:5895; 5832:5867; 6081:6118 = 0.16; 8.58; 8.38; 8.55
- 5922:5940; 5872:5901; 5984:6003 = -0.08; 7.63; 8.46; 7.98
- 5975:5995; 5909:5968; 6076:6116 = 0.00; 8.44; 8.41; 8.43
